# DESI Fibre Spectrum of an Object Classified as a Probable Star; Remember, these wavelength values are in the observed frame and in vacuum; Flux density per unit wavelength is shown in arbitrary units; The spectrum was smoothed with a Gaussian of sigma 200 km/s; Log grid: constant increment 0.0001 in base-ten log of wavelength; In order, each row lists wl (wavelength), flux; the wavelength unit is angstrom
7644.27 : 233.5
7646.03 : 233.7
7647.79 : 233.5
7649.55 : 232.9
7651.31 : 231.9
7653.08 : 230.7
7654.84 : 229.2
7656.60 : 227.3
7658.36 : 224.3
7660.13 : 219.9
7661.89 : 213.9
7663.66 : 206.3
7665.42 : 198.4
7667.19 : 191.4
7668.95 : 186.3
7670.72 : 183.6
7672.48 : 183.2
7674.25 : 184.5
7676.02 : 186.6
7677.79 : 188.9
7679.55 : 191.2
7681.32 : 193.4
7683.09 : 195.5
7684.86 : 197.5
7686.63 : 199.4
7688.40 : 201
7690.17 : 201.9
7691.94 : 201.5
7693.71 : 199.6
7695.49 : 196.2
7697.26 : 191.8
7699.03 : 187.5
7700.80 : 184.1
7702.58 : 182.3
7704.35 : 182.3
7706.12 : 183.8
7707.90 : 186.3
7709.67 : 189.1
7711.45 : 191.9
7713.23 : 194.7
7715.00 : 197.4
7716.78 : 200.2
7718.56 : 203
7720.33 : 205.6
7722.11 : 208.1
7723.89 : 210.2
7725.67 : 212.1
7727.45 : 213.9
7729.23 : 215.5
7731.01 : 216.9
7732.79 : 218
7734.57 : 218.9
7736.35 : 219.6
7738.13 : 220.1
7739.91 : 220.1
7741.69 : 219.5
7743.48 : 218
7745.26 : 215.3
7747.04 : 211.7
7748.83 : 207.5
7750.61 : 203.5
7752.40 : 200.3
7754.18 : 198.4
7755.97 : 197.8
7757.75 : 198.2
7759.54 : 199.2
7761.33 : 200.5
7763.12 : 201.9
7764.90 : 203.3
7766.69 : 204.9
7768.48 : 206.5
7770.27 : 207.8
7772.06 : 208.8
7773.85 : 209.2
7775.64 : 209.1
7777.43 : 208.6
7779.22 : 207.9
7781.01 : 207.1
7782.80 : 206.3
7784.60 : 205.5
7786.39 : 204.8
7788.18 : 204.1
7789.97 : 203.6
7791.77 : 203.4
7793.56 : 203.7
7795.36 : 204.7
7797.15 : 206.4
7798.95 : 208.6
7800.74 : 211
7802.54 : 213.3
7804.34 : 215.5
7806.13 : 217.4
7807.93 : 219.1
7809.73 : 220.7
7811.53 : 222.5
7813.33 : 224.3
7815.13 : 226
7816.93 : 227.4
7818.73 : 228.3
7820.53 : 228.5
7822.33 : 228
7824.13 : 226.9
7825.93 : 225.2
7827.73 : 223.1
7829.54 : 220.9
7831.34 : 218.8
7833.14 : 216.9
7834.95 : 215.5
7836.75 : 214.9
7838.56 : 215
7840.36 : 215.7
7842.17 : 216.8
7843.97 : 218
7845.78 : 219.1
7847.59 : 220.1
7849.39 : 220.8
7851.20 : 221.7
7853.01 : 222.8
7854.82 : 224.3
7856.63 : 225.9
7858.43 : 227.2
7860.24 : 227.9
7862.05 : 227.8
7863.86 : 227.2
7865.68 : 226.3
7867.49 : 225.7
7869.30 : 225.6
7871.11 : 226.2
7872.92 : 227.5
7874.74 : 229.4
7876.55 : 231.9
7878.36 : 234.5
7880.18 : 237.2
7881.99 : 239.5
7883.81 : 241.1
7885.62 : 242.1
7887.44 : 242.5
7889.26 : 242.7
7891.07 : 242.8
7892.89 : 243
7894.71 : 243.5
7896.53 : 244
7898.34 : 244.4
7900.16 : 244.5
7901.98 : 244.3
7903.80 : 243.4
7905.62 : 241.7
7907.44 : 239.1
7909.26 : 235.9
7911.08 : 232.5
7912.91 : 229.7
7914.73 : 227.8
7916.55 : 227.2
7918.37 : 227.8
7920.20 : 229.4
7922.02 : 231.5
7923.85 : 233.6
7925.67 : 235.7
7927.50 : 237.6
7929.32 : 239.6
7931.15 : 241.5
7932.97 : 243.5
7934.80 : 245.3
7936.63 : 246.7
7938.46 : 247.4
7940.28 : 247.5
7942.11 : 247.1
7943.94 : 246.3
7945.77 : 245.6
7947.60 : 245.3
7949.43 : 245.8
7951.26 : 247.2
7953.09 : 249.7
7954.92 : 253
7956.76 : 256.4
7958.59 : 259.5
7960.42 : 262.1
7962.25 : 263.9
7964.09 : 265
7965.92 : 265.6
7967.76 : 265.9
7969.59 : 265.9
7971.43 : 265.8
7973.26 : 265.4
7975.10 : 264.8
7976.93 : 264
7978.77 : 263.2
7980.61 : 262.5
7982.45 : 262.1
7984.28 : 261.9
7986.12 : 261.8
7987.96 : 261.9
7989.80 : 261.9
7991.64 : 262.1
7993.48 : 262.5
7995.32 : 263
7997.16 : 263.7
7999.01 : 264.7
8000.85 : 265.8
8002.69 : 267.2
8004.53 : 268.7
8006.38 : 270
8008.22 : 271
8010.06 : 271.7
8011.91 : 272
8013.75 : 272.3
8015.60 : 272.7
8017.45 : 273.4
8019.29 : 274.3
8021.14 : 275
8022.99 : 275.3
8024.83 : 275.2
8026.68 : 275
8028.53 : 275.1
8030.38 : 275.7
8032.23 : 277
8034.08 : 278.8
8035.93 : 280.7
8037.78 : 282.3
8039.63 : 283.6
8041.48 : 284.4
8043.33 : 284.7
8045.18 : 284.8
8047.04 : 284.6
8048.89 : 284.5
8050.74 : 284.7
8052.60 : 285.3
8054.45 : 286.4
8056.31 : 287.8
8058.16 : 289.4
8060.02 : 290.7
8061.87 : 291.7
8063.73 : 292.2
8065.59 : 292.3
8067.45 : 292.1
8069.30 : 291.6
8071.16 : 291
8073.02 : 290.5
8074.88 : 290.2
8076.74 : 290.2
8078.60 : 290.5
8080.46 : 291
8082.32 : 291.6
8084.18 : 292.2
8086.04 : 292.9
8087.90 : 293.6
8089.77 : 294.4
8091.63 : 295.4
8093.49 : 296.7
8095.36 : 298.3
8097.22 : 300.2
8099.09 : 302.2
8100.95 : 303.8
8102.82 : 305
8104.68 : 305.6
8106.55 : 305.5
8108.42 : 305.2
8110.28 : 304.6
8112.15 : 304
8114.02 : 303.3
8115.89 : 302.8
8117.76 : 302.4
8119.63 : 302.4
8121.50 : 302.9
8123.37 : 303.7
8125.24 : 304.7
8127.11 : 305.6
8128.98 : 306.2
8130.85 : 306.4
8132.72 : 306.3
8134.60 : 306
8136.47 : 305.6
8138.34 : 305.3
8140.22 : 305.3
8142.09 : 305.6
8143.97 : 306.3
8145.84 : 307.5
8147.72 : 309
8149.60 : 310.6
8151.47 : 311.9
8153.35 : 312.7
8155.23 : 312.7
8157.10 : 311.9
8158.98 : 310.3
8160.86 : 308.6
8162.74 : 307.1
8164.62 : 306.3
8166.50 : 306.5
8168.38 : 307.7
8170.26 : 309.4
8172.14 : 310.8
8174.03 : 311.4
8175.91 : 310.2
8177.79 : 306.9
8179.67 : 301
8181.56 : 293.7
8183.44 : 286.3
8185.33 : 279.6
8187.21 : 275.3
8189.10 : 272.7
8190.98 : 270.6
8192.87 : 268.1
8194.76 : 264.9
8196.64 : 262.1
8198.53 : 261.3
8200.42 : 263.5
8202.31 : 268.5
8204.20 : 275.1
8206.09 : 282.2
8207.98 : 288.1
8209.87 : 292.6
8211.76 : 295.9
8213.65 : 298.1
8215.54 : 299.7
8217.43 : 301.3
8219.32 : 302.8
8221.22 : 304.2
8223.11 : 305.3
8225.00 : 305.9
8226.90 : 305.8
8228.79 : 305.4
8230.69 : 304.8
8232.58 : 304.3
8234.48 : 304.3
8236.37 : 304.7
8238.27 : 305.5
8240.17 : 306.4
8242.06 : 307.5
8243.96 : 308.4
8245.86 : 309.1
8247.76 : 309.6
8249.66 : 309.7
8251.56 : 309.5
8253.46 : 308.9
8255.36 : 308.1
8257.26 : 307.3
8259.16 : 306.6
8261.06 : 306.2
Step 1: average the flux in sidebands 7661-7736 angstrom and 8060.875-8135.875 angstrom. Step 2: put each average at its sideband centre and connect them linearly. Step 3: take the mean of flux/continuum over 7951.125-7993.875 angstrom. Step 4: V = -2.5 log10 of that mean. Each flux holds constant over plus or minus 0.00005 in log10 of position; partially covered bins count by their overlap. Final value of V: 0.02 mag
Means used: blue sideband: 198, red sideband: 299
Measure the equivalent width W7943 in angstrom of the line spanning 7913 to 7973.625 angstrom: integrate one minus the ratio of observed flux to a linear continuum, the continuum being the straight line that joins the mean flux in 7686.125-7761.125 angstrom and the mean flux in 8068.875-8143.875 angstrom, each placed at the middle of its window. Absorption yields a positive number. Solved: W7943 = 2.7 angstrom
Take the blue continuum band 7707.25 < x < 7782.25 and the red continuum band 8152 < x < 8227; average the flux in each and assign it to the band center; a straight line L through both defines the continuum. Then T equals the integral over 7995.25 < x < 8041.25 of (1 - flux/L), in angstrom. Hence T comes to -2.29 angstrom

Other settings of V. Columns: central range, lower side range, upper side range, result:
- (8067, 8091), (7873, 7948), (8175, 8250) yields -0.09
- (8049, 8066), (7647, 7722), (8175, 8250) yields -0.09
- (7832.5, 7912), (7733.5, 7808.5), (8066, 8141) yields 0.03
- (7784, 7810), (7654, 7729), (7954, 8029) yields 0.07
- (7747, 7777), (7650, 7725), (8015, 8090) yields 0.07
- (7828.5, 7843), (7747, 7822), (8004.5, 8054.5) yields 0.03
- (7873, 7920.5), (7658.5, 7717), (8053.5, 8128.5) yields 0.04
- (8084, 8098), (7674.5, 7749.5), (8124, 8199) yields -0.04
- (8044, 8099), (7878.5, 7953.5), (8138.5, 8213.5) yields -0.07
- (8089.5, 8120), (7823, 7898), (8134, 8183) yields -0.03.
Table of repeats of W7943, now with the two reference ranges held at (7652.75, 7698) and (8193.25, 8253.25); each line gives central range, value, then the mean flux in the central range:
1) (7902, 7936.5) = 1.0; 236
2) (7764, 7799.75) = 2.1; 206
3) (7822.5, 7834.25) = 0.3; 222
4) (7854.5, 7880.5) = 0.6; 228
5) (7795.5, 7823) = 0.6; 219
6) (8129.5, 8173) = -3.9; 308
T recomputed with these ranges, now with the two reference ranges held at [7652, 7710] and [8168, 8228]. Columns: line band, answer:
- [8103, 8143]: -4.08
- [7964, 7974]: -0.67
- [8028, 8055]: -2.08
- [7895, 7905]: -0.31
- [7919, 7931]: 0.32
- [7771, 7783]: 0.37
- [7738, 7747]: -0.39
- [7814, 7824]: -0.23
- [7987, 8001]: -0.53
